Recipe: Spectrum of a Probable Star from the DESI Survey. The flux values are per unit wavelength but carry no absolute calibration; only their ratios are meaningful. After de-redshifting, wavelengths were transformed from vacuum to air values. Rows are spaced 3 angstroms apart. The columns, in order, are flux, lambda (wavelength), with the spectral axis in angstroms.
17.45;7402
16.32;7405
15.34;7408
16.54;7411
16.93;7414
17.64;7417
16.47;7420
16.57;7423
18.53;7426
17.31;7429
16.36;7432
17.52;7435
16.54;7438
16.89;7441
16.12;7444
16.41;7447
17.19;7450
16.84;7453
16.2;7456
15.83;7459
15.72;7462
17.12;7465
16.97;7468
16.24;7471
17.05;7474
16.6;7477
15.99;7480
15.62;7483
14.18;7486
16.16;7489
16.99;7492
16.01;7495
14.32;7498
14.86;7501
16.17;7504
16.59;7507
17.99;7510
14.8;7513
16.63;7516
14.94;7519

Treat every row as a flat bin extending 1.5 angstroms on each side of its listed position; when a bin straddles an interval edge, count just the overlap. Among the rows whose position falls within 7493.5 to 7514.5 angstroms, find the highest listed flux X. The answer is 17.99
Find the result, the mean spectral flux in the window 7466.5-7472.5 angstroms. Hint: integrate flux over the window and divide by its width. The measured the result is 16.6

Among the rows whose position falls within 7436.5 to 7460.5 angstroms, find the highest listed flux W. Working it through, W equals 17.19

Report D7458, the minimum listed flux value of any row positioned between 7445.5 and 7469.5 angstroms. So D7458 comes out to 15.72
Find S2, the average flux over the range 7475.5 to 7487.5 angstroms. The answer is 15.6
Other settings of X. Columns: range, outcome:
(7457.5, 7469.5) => 17.12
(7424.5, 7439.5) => 18.53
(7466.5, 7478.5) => 17.05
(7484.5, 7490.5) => 16.16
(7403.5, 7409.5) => 16.32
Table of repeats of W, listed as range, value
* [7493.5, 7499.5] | 16.01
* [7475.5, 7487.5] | 16.6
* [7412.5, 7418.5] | 17.64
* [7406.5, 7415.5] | 16.93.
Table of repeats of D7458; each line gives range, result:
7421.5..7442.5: 16.36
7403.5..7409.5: 15.34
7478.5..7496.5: 14.18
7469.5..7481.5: 15.99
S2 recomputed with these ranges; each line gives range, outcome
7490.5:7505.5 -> 15.7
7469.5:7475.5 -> 16.6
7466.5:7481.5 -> 16.6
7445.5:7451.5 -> 16.8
